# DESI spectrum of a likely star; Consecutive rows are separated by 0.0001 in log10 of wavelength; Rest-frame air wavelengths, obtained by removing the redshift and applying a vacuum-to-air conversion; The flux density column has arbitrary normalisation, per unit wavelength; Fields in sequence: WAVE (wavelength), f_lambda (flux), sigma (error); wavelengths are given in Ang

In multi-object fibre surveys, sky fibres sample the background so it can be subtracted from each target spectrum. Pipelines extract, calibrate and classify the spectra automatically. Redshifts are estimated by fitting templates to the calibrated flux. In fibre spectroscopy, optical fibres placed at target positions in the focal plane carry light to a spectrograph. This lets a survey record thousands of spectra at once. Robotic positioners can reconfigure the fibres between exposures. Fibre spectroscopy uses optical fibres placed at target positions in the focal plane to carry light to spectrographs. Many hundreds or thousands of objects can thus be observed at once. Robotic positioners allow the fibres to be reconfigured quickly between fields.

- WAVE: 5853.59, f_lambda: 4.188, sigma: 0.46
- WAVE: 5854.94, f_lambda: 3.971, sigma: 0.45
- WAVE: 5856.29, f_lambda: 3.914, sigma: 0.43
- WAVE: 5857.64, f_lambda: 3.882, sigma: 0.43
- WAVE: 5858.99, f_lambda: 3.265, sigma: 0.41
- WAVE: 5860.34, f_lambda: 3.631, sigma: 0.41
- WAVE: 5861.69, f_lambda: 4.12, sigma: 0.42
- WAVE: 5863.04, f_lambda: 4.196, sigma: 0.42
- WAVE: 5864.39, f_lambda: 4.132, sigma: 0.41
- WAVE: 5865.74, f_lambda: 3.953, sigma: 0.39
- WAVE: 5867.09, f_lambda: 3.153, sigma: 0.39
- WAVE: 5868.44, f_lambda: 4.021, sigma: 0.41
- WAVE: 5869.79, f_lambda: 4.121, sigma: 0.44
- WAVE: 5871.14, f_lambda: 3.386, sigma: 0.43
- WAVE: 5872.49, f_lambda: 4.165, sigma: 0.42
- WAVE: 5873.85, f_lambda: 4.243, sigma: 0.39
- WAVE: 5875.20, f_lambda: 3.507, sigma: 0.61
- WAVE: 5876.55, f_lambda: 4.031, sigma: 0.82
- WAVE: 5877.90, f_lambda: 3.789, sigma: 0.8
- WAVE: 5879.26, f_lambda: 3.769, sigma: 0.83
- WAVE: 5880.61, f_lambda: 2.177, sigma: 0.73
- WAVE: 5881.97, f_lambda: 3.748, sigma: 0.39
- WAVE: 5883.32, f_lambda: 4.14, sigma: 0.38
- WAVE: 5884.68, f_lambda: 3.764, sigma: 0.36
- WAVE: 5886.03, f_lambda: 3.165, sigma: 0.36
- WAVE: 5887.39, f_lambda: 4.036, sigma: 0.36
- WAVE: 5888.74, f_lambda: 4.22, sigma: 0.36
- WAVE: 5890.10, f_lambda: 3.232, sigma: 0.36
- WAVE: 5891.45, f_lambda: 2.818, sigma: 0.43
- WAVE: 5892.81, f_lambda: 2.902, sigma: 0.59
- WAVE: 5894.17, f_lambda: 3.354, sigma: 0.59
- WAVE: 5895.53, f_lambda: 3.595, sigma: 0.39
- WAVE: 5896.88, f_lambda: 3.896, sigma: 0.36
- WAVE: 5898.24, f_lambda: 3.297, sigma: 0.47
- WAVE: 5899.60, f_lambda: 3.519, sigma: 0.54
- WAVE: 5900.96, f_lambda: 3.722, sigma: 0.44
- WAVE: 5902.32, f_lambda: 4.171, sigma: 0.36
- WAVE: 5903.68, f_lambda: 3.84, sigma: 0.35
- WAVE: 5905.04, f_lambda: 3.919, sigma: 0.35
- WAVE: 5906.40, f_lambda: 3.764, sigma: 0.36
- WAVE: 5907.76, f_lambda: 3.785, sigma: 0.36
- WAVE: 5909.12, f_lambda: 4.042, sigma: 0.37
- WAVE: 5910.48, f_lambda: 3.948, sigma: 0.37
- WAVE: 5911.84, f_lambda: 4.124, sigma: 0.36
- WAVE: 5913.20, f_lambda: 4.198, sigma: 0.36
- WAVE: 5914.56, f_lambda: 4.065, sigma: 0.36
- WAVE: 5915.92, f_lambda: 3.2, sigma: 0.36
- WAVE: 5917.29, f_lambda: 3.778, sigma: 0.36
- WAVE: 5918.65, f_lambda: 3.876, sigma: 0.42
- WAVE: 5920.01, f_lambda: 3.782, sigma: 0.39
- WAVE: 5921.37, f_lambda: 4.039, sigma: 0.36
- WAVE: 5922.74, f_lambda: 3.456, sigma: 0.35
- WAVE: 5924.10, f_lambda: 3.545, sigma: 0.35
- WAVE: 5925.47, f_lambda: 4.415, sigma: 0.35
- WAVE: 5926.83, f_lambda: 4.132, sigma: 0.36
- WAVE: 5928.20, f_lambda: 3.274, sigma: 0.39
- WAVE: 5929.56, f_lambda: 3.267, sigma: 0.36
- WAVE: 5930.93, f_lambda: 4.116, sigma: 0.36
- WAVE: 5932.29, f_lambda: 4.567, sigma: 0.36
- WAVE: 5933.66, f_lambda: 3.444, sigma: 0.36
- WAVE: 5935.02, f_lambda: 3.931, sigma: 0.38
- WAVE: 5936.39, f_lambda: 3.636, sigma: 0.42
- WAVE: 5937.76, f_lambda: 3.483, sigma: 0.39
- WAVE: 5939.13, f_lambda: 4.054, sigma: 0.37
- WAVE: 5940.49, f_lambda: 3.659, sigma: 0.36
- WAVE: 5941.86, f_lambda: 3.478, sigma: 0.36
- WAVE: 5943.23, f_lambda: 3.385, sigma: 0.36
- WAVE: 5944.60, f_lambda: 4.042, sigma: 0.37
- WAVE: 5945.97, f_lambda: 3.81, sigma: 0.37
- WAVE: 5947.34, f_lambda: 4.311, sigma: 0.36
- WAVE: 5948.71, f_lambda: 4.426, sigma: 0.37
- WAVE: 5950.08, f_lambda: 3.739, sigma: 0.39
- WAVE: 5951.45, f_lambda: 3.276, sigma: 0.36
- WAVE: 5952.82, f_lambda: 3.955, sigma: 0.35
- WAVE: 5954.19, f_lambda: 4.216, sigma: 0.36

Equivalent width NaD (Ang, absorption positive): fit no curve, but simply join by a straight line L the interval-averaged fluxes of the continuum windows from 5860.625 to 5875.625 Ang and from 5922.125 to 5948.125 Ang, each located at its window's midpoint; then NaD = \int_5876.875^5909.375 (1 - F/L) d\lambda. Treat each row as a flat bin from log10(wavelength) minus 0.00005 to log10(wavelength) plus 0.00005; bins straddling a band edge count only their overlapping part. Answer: 2.14 Ang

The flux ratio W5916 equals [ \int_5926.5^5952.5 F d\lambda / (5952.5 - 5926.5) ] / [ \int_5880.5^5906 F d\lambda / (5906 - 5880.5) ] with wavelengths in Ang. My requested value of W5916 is 1.06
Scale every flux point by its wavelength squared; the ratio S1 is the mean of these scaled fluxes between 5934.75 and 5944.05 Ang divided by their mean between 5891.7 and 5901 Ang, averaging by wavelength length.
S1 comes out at 1.08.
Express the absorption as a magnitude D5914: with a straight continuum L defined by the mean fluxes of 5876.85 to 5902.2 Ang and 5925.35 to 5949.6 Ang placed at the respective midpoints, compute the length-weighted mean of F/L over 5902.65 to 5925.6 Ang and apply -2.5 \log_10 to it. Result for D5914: -0.05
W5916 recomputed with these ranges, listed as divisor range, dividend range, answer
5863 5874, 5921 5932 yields 0.97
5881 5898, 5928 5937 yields 1.07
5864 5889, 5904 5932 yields 1.03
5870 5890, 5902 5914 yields 1.07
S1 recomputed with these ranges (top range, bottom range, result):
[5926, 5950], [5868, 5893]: 1.07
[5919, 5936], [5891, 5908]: 1.08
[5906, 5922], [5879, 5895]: 1.14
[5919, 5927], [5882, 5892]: 1.08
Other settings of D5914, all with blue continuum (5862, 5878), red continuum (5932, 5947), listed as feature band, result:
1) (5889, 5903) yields 0.11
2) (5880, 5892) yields 0.11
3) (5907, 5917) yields -0.02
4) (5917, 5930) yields 0.01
